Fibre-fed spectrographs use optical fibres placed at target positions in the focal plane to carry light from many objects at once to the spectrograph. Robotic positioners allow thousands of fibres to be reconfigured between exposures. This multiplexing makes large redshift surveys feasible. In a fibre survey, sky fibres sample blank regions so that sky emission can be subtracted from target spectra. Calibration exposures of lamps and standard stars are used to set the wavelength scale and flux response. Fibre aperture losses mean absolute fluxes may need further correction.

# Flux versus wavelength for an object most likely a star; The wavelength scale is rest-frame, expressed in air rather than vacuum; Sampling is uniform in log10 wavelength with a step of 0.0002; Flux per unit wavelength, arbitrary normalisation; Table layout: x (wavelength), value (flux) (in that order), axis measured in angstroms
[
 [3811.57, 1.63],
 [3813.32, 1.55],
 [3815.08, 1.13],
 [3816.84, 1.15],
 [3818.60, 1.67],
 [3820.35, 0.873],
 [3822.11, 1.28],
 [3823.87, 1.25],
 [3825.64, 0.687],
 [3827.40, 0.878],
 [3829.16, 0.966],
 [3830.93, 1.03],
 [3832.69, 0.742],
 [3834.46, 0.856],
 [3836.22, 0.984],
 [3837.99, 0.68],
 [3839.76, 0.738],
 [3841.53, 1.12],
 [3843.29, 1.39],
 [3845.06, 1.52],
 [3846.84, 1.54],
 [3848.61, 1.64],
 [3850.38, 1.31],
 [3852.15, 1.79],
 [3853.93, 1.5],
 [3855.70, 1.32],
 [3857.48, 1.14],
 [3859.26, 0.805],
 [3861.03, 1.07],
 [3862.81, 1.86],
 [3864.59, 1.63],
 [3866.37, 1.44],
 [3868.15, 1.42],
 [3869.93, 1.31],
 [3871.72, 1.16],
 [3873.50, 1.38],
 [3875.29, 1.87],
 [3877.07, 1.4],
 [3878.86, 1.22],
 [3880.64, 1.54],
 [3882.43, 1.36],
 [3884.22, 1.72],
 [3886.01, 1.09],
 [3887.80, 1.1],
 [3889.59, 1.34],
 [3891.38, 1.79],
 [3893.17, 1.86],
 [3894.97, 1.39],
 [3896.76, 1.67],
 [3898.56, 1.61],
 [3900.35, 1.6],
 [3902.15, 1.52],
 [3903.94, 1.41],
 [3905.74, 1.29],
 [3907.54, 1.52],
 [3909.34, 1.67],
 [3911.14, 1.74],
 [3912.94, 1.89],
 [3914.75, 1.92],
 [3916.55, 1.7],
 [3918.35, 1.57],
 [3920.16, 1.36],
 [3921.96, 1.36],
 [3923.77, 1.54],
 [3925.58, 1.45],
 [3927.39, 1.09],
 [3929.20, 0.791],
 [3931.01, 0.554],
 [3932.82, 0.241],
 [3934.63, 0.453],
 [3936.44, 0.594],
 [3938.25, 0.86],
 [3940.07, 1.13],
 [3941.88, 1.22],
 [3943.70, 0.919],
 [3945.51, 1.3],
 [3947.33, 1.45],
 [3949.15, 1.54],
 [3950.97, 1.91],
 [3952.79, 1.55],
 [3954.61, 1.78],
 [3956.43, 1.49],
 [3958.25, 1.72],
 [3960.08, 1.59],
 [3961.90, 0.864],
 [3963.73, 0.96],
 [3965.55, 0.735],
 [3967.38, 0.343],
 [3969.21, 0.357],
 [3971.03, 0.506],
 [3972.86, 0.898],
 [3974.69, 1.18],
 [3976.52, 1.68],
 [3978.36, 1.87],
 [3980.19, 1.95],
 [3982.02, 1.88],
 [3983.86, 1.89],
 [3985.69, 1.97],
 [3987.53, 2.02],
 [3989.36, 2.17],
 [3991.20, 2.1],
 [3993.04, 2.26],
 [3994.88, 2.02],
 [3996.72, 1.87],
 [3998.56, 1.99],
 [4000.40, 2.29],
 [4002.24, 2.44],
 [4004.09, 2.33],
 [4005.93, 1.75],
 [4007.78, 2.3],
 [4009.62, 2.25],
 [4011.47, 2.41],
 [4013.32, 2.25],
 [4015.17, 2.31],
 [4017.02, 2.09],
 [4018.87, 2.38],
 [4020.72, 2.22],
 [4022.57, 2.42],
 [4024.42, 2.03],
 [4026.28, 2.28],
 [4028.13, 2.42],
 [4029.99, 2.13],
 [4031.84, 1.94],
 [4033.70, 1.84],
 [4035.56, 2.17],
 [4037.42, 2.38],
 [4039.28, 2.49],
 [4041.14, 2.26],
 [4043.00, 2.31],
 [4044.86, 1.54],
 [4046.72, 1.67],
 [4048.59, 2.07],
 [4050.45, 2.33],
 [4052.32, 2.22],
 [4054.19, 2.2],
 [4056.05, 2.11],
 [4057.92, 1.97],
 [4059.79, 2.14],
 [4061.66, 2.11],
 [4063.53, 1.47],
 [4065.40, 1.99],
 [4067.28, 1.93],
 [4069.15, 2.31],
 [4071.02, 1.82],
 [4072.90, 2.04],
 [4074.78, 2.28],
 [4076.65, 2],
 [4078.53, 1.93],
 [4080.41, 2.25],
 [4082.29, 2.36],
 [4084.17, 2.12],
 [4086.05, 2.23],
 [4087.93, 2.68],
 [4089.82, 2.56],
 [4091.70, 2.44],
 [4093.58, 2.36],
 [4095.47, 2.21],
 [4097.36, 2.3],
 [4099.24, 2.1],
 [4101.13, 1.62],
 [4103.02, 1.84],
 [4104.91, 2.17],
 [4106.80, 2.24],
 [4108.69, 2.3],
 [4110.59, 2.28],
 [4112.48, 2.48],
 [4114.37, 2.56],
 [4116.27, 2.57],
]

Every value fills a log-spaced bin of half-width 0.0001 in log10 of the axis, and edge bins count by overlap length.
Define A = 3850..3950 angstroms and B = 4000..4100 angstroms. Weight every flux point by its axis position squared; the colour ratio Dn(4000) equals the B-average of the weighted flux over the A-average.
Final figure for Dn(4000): 1.74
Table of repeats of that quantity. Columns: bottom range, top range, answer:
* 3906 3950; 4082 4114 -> 1.98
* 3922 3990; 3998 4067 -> 1.77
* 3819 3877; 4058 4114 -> 1.97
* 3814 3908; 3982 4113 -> 1.80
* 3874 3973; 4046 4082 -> 1.70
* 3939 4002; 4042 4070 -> 1.39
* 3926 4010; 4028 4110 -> 1.53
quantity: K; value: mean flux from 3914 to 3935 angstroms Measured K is 1.18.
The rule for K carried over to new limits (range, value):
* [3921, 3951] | 1.06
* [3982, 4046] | 2.16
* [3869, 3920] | 1.52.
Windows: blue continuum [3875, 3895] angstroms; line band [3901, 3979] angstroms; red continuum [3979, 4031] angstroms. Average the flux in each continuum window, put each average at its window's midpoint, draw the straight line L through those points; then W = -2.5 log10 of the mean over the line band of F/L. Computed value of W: 0.377 mag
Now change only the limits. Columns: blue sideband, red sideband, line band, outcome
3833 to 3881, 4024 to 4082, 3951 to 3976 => 0.47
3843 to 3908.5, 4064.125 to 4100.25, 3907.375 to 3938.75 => 0.28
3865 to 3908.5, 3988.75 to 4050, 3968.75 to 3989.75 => 0.26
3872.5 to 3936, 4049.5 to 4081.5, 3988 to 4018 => -0.20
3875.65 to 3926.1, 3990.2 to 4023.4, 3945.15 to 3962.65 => 0.21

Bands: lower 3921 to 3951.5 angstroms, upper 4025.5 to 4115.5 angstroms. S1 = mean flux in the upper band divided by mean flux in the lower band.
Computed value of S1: 2.01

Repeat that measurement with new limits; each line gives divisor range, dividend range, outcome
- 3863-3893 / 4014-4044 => 1.54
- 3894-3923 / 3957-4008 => 1.04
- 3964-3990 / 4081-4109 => 1.63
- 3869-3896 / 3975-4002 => 1.39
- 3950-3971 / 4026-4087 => 1.78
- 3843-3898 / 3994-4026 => 1.53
